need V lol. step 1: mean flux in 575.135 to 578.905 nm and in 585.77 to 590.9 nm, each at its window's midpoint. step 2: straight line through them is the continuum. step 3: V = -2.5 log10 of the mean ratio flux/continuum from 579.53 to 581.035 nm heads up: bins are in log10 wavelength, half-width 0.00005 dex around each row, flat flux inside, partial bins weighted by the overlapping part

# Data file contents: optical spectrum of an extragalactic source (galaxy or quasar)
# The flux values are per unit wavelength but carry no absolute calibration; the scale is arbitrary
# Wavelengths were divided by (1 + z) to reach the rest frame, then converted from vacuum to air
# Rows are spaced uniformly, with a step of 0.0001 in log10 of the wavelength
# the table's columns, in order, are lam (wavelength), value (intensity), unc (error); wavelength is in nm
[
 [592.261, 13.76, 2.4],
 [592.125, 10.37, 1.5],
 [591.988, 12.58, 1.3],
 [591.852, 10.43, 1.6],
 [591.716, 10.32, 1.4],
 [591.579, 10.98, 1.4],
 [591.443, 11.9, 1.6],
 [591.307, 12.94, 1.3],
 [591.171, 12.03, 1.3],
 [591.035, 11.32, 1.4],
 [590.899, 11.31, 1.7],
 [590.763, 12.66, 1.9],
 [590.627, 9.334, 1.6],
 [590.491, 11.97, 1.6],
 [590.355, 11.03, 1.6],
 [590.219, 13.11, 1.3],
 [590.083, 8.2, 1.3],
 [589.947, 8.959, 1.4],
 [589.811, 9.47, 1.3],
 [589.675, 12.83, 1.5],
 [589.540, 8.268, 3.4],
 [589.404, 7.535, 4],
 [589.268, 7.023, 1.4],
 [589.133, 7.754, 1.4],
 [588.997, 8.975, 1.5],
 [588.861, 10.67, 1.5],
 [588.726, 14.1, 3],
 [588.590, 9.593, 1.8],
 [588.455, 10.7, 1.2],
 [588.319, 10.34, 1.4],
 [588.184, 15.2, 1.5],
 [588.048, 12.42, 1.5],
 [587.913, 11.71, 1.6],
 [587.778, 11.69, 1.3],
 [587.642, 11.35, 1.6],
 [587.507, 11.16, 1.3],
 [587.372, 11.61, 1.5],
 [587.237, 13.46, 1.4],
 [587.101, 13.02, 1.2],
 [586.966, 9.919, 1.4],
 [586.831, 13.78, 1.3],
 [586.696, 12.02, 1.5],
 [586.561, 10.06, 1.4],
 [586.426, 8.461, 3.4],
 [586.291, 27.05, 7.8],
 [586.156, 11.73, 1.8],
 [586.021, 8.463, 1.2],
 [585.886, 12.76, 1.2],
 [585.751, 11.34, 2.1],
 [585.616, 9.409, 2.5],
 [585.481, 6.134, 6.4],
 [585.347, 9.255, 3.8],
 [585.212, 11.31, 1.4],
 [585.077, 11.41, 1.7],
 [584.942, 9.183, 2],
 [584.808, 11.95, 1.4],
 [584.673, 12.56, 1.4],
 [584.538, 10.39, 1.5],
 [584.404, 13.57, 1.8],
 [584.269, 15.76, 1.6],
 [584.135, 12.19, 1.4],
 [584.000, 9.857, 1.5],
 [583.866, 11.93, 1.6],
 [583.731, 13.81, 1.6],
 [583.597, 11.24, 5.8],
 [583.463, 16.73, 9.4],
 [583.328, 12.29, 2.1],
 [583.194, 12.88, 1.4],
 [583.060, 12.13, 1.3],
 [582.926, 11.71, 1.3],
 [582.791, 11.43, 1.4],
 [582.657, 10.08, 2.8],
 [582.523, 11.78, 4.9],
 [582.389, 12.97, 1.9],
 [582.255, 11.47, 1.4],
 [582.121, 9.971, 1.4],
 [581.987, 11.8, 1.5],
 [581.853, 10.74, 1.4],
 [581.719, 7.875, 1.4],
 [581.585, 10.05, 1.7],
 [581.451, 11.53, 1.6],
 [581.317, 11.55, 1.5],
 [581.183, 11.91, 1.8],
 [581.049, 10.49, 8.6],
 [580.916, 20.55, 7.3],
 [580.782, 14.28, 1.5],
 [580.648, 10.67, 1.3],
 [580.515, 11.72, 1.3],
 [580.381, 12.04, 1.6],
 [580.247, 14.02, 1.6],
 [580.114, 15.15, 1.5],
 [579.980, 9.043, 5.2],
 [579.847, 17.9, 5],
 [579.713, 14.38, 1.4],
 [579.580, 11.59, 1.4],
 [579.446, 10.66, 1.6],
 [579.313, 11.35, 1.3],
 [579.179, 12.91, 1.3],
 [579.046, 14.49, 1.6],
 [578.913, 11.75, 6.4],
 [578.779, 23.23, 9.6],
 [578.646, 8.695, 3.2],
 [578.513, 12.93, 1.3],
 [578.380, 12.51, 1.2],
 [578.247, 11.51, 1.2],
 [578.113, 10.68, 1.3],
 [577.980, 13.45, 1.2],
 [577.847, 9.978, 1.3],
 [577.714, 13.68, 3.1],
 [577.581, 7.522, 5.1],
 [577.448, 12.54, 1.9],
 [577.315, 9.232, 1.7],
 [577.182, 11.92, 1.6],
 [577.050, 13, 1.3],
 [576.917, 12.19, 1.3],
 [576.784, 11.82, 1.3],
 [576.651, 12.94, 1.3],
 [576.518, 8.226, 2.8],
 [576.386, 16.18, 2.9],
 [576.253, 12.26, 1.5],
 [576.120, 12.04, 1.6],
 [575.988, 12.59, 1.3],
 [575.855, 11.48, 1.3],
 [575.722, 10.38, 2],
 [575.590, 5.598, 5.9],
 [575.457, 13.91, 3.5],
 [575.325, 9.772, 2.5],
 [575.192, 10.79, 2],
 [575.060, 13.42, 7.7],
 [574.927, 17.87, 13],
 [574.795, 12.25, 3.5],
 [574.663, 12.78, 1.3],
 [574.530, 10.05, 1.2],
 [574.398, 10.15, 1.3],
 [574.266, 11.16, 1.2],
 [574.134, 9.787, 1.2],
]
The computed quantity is -0.17 mag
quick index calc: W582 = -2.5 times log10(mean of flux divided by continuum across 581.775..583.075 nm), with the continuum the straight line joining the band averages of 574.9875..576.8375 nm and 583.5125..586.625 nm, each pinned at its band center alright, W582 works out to 0.033 mag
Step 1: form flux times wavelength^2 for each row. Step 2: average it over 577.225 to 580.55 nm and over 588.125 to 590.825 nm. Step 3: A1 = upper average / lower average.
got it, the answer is 0.9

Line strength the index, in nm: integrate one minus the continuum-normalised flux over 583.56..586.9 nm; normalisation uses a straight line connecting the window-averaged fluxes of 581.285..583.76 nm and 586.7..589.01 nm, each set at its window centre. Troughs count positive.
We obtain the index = -0.03 nm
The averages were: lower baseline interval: 11.7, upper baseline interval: 11.8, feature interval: 11.8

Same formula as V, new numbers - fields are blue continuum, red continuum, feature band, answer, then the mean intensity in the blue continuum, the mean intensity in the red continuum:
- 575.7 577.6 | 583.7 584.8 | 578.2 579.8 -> -0.10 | 11.8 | 12.4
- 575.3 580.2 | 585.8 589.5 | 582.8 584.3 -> -0.07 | 12.2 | 11.5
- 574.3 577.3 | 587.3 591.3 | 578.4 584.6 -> -0.10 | 11.8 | 10.8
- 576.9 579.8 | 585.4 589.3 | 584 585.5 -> 0.04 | 12.3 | 11.5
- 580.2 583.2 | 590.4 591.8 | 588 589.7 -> 0.12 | 11.9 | 11.5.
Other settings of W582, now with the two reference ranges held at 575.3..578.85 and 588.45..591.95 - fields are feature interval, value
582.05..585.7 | -0.04 mag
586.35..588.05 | -0.08 mag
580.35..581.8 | -0.05 mag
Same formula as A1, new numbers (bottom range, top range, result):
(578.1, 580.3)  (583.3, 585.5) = 0.92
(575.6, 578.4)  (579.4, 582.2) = 1.07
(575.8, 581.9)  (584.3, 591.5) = 0.94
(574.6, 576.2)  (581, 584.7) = 1.02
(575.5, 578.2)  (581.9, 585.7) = 1.04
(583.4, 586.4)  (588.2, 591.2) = 0.87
